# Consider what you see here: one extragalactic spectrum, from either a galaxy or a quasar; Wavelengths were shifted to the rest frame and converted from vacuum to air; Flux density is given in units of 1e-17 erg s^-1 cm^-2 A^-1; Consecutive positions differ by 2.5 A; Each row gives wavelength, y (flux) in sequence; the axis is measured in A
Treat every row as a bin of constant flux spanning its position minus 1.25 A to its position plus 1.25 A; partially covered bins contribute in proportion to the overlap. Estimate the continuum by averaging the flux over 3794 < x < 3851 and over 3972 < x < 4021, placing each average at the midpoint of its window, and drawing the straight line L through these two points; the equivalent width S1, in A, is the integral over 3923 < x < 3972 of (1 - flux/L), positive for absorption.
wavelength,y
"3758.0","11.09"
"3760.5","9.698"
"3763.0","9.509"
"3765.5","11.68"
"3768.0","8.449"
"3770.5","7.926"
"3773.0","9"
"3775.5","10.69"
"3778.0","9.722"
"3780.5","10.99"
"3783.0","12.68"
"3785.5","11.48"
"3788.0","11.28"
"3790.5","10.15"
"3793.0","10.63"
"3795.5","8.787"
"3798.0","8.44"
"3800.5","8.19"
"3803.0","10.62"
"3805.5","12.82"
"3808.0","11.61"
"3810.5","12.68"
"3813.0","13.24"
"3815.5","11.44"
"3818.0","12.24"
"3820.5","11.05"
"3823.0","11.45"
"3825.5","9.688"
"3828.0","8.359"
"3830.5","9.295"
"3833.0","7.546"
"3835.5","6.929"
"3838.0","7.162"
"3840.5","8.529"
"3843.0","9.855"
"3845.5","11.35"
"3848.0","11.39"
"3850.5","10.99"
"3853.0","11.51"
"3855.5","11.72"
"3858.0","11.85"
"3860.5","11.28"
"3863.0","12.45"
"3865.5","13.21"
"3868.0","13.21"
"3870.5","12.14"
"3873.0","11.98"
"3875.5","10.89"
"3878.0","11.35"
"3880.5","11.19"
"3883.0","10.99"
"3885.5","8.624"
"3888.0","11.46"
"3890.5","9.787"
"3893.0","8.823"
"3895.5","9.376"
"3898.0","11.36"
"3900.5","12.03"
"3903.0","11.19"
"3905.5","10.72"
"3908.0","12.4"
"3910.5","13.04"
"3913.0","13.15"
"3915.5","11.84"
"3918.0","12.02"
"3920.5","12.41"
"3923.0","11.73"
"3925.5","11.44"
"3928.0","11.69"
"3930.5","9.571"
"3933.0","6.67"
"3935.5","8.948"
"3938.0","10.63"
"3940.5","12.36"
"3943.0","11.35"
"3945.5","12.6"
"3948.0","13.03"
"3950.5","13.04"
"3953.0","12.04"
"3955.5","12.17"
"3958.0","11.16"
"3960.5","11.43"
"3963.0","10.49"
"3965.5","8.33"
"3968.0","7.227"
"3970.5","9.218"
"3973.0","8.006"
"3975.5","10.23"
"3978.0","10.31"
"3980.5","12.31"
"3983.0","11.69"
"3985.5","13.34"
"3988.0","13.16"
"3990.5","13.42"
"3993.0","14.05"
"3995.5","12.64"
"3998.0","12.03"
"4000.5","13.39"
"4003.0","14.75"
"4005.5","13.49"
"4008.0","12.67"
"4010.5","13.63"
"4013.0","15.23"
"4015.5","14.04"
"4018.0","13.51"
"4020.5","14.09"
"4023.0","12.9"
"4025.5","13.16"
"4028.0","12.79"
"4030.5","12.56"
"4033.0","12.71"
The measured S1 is 5.4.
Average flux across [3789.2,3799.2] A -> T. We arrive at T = 9.52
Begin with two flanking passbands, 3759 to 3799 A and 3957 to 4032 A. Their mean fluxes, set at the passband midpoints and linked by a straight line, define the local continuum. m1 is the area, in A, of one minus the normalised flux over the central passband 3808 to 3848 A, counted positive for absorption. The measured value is 1.5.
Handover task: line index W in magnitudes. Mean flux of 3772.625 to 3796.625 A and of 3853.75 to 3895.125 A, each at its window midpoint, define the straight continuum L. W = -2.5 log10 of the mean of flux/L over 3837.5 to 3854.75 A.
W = 0.08 mag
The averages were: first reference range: 10.6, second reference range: 11.3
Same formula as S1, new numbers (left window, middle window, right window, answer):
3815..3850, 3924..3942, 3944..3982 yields 0.5 A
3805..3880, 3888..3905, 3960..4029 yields 1.3 A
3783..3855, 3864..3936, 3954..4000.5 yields -2.4 A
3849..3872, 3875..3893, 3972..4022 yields 2.5 A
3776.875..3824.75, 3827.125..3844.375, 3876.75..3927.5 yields 4.4 A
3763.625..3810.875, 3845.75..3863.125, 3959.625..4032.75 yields -0.9 A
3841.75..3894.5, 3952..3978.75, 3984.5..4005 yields 5.9 A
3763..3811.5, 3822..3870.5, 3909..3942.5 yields 1.3 A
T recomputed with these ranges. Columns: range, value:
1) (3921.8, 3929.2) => 11.6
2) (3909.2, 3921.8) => 12.5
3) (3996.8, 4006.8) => 13.4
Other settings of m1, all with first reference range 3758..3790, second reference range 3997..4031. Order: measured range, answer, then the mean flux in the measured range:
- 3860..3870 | -1.0 A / 12.6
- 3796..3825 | -1.0 A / 11.1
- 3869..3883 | 0.2 A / 11.5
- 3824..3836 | 2.7 A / 8.52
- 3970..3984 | 2.9 A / 10.3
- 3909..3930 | 0.2 A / 12.1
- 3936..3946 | 0.8 A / 11.5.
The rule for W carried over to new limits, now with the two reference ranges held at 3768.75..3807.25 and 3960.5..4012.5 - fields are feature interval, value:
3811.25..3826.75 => -0.11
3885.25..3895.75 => 0.13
